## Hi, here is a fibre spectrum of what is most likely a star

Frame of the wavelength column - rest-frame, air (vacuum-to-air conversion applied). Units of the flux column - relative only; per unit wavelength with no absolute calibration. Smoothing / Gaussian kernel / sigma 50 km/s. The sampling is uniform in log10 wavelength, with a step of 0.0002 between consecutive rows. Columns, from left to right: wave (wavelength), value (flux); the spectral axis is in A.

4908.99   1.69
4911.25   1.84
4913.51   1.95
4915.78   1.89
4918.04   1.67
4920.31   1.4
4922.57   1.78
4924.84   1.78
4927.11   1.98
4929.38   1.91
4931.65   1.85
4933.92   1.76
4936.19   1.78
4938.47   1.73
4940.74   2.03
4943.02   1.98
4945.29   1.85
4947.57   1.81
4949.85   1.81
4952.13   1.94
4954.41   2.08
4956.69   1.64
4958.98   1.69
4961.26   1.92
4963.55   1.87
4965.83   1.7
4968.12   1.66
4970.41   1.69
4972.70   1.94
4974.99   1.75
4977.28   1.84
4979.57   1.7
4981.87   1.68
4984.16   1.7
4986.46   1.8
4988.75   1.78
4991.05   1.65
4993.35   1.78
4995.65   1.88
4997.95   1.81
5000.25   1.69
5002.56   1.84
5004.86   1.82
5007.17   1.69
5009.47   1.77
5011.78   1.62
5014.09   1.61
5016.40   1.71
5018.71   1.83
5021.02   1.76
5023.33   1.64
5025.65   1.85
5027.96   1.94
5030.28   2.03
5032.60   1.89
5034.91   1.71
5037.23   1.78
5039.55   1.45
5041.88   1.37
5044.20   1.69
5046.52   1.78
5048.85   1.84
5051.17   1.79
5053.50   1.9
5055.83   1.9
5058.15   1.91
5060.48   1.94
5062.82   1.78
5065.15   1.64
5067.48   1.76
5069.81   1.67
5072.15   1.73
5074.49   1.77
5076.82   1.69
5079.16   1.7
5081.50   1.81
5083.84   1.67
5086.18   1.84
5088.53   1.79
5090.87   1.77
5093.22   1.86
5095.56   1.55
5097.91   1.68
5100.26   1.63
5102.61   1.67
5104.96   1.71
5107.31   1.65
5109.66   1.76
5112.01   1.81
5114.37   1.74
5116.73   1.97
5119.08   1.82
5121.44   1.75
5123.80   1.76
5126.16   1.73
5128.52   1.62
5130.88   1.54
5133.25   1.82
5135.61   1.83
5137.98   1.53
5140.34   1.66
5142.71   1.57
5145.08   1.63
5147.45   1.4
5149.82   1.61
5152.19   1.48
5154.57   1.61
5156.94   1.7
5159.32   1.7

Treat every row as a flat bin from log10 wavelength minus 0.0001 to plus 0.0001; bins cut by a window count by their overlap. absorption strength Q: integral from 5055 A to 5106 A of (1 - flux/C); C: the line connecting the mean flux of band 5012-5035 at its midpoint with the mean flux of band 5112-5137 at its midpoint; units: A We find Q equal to 0.8 A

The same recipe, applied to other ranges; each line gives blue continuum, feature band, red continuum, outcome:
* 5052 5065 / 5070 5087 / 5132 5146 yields 0.7 A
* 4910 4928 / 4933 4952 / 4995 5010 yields -0.7 A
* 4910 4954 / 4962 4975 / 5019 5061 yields 0.3 A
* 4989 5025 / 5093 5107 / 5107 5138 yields 0.6 A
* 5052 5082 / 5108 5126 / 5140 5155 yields -1.6 A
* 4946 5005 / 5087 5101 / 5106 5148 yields 0.0 A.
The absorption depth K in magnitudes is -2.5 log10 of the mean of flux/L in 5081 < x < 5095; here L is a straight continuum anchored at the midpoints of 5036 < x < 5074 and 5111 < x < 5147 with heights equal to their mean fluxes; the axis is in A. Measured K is -0.03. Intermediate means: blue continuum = 1.75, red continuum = 1.71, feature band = 1.78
